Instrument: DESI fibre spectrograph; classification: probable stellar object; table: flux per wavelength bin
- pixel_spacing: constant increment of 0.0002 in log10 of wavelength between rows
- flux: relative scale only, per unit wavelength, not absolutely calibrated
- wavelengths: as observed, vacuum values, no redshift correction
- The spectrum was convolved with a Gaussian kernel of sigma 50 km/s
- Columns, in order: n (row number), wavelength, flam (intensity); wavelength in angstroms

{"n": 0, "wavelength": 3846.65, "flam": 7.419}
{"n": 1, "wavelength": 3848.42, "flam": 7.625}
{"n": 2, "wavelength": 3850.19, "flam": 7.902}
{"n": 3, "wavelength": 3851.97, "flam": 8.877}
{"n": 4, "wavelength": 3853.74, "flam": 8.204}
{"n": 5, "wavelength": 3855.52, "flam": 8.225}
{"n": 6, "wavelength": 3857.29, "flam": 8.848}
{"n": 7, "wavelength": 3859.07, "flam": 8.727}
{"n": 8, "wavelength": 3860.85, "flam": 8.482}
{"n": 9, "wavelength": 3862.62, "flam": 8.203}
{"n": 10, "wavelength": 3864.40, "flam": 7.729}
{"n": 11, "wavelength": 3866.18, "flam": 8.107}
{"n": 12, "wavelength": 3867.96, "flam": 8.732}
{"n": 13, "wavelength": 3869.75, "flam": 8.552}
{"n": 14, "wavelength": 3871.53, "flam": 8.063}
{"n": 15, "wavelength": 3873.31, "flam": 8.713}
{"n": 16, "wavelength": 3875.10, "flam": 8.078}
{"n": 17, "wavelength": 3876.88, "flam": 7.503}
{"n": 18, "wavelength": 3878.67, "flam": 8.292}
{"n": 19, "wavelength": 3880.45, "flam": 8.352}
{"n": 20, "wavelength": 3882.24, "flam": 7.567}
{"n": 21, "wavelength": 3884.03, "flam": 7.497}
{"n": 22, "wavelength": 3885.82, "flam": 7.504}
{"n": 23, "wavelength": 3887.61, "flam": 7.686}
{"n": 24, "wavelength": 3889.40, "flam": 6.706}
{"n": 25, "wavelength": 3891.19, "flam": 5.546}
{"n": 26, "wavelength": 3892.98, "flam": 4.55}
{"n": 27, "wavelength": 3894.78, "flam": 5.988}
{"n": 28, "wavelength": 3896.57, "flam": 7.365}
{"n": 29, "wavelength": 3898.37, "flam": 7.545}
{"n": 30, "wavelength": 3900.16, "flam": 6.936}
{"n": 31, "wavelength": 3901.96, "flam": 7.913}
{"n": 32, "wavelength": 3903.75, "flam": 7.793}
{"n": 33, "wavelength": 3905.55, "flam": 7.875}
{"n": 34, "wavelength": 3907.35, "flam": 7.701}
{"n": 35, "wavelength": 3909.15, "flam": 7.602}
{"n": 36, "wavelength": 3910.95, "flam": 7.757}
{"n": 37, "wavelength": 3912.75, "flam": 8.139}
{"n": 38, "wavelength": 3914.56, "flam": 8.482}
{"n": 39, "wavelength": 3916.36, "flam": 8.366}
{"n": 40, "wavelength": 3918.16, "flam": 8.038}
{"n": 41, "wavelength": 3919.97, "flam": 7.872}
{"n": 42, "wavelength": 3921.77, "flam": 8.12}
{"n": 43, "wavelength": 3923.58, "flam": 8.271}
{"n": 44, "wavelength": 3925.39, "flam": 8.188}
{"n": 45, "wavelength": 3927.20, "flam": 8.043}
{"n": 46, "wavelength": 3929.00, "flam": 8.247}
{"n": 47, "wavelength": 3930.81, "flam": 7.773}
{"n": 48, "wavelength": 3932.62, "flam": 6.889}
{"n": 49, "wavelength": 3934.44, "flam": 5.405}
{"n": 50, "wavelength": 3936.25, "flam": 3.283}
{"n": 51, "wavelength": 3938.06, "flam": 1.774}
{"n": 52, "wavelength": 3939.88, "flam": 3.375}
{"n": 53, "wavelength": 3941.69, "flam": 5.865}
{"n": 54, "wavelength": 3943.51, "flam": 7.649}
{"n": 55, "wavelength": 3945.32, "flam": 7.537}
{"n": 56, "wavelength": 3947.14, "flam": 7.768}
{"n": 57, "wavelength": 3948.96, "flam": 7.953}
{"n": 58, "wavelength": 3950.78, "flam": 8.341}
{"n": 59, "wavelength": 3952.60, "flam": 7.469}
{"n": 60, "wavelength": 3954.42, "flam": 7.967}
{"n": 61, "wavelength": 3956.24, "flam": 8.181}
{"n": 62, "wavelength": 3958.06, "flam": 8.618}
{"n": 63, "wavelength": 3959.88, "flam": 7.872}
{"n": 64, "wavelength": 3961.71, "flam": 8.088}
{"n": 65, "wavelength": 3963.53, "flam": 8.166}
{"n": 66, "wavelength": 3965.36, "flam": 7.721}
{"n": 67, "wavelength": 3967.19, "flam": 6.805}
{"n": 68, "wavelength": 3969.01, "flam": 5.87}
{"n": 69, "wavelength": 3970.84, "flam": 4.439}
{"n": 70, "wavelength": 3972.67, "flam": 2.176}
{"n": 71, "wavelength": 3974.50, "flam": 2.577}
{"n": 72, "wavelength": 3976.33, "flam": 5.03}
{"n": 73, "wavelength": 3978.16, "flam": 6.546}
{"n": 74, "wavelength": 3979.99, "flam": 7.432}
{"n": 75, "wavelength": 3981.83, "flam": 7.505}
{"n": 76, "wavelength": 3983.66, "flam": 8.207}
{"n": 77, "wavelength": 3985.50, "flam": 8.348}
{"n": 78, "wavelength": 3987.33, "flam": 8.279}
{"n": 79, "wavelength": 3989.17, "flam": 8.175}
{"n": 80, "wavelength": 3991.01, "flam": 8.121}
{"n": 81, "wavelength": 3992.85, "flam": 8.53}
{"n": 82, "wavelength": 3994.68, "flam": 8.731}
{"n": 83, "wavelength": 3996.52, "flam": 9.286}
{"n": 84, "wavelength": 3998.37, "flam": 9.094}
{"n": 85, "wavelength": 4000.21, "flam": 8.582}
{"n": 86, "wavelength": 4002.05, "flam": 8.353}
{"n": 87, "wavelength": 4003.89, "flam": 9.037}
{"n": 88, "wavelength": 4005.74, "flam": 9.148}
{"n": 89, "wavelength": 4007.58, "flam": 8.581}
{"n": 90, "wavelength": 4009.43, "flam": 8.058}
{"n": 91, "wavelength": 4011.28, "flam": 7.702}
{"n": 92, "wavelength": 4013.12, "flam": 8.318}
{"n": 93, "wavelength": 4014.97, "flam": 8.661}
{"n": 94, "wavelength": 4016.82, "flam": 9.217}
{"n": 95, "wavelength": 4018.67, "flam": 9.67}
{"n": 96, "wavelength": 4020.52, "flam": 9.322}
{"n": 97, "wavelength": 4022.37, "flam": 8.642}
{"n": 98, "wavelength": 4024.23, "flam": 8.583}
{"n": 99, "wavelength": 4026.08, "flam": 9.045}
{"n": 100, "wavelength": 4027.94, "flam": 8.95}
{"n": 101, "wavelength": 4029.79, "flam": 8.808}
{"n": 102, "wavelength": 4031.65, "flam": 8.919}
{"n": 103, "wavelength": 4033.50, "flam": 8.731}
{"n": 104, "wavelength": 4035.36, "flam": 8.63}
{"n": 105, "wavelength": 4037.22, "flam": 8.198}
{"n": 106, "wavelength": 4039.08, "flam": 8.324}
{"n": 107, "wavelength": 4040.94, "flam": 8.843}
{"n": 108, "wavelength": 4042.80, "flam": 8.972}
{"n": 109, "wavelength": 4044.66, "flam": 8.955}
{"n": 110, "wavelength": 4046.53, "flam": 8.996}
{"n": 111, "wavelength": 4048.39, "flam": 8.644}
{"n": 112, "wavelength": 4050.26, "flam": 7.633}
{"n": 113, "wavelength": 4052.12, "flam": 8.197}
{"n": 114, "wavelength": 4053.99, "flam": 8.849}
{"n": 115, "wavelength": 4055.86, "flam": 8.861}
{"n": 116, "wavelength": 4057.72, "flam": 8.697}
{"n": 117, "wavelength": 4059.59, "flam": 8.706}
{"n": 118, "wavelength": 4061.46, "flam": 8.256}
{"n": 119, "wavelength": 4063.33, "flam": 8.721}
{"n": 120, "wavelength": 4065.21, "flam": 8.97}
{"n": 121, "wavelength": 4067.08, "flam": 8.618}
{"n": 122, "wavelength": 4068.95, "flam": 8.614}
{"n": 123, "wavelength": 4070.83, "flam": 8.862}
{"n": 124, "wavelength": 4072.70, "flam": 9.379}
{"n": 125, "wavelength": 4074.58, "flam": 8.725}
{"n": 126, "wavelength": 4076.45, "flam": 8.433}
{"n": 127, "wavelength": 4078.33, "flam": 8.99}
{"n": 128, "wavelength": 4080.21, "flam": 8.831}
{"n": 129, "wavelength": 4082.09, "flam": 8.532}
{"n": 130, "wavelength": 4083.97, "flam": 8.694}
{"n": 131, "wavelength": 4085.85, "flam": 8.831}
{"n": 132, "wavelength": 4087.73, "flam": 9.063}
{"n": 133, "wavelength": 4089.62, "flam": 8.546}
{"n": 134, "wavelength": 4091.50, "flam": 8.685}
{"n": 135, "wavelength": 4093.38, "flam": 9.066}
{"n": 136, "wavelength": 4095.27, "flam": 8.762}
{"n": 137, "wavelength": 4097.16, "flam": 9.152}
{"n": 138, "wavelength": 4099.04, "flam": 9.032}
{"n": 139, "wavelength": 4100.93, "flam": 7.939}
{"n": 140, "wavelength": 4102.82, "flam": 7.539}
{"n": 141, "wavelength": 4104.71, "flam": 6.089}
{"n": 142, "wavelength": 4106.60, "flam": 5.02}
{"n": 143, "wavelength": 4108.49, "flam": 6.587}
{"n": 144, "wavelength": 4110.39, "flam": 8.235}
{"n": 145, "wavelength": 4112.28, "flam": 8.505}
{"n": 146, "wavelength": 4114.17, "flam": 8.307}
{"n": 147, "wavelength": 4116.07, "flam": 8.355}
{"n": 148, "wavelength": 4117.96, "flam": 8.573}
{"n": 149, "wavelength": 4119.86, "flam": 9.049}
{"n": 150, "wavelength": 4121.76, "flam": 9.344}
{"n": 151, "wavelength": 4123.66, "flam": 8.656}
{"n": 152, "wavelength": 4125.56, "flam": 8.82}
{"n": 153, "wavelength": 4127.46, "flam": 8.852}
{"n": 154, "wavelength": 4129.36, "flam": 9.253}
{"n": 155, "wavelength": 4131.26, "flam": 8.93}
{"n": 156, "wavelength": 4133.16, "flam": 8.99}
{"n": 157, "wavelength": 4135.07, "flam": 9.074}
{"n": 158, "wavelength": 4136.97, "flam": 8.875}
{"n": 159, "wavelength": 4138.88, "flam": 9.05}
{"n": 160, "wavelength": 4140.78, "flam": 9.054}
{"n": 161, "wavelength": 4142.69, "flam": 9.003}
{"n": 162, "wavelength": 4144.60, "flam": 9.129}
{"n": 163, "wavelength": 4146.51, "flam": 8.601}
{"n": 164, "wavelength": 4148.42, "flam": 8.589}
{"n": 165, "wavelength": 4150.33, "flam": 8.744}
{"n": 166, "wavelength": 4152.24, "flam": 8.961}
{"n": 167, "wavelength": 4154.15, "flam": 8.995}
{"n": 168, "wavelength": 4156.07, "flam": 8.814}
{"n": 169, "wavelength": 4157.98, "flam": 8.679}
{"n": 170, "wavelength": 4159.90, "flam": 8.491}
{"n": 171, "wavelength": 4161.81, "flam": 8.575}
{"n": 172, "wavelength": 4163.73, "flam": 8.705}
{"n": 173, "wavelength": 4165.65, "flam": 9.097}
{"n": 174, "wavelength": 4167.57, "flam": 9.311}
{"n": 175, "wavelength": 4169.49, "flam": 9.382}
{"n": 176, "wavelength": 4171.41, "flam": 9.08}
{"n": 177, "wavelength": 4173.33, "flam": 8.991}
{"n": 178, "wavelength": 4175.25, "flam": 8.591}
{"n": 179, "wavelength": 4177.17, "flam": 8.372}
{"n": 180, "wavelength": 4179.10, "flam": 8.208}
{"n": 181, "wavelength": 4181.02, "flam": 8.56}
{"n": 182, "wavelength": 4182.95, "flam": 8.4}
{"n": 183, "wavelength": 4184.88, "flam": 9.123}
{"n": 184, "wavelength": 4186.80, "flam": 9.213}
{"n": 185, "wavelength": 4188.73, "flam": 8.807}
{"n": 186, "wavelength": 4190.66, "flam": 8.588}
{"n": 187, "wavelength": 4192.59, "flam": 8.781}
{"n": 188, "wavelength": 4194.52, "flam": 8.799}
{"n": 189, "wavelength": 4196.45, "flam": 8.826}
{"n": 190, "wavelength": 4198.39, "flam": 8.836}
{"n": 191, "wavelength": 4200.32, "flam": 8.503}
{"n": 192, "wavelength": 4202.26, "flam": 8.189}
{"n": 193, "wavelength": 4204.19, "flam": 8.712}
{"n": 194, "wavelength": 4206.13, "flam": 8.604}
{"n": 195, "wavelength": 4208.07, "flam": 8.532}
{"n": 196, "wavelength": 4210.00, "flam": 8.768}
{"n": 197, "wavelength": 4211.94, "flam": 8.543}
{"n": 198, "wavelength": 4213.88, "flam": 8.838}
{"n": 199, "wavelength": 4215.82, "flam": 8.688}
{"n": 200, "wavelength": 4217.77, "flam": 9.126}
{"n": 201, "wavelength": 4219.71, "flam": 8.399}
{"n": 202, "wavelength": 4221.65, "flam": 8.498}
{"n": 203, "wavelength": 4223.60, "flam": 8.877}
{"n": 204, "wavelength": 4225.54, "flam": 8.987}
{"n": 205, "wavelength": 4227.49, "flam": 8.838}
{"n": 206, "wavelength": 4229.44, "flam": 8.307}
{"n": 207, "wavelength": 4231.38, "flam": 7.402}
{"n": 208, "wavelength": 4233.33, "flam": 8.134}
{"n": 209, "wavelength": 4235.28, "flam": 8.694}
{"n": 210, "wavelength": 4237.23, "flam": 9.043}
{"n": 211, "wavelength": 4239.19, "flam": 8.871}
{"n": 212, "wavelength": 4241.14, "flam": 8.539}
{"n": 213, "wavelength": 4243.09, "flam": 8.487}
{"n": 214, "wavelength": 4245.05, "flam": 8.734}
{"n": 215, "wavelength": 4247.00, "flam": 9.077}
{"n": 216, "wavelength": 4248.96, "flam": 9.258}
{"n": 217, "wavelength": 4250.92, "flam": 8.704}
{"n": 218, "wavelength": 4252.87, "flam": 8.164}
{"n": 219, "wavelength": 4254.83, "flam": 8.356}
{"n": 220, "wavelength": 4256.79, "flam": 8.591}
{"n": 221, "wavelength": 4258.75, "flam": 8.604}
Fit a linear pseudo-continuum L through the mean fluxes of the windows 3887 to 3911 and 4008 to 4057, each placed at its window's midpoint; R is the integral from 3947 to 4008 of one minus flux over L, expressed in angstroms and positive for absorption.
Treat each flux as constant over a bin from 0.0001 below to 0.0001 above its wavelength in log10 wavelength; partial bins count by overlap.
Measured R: 3.51 angstroms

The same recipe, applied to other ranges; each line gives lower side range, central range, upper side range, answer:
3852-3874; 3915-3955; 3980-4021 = 6.9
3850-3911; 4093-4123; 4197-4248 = 0.9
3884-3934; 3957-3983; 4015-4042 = 5.7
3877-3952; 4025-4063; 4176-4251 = -4.1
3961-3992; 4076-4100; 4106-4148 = -2.2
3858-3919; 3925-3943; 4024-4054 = 4.8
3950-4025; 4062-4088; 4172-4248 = -2.1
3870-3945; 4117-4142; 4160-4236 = -1.9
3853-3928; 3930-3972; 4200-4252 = 6.6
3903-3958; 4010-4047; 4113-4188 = -3.7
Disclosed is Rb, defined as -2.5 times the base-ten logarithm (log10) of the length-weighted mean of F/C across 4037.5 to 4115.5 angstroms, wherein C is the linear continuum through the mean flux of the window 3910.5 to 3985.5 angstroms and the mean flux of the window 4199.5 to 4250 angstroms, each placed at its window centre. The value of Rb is -0.10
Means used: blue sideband 6.93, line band 8.45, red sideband 8.64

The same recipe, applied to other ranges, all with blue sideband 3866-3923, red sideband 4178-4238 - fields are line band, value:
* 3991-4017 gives -0.08 mag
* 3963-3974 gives 0.36 mag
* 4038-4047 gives -0.09 mag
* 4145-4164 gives -0.03 mag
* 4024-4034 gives -0.10 mag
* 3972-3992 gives 0.19 mag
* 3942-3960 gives -0.01 mag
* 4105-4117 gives 0.13 mag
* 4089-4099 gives -0.08 mag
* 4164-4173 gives -0.08 mag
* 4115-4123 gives -0.06 mag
